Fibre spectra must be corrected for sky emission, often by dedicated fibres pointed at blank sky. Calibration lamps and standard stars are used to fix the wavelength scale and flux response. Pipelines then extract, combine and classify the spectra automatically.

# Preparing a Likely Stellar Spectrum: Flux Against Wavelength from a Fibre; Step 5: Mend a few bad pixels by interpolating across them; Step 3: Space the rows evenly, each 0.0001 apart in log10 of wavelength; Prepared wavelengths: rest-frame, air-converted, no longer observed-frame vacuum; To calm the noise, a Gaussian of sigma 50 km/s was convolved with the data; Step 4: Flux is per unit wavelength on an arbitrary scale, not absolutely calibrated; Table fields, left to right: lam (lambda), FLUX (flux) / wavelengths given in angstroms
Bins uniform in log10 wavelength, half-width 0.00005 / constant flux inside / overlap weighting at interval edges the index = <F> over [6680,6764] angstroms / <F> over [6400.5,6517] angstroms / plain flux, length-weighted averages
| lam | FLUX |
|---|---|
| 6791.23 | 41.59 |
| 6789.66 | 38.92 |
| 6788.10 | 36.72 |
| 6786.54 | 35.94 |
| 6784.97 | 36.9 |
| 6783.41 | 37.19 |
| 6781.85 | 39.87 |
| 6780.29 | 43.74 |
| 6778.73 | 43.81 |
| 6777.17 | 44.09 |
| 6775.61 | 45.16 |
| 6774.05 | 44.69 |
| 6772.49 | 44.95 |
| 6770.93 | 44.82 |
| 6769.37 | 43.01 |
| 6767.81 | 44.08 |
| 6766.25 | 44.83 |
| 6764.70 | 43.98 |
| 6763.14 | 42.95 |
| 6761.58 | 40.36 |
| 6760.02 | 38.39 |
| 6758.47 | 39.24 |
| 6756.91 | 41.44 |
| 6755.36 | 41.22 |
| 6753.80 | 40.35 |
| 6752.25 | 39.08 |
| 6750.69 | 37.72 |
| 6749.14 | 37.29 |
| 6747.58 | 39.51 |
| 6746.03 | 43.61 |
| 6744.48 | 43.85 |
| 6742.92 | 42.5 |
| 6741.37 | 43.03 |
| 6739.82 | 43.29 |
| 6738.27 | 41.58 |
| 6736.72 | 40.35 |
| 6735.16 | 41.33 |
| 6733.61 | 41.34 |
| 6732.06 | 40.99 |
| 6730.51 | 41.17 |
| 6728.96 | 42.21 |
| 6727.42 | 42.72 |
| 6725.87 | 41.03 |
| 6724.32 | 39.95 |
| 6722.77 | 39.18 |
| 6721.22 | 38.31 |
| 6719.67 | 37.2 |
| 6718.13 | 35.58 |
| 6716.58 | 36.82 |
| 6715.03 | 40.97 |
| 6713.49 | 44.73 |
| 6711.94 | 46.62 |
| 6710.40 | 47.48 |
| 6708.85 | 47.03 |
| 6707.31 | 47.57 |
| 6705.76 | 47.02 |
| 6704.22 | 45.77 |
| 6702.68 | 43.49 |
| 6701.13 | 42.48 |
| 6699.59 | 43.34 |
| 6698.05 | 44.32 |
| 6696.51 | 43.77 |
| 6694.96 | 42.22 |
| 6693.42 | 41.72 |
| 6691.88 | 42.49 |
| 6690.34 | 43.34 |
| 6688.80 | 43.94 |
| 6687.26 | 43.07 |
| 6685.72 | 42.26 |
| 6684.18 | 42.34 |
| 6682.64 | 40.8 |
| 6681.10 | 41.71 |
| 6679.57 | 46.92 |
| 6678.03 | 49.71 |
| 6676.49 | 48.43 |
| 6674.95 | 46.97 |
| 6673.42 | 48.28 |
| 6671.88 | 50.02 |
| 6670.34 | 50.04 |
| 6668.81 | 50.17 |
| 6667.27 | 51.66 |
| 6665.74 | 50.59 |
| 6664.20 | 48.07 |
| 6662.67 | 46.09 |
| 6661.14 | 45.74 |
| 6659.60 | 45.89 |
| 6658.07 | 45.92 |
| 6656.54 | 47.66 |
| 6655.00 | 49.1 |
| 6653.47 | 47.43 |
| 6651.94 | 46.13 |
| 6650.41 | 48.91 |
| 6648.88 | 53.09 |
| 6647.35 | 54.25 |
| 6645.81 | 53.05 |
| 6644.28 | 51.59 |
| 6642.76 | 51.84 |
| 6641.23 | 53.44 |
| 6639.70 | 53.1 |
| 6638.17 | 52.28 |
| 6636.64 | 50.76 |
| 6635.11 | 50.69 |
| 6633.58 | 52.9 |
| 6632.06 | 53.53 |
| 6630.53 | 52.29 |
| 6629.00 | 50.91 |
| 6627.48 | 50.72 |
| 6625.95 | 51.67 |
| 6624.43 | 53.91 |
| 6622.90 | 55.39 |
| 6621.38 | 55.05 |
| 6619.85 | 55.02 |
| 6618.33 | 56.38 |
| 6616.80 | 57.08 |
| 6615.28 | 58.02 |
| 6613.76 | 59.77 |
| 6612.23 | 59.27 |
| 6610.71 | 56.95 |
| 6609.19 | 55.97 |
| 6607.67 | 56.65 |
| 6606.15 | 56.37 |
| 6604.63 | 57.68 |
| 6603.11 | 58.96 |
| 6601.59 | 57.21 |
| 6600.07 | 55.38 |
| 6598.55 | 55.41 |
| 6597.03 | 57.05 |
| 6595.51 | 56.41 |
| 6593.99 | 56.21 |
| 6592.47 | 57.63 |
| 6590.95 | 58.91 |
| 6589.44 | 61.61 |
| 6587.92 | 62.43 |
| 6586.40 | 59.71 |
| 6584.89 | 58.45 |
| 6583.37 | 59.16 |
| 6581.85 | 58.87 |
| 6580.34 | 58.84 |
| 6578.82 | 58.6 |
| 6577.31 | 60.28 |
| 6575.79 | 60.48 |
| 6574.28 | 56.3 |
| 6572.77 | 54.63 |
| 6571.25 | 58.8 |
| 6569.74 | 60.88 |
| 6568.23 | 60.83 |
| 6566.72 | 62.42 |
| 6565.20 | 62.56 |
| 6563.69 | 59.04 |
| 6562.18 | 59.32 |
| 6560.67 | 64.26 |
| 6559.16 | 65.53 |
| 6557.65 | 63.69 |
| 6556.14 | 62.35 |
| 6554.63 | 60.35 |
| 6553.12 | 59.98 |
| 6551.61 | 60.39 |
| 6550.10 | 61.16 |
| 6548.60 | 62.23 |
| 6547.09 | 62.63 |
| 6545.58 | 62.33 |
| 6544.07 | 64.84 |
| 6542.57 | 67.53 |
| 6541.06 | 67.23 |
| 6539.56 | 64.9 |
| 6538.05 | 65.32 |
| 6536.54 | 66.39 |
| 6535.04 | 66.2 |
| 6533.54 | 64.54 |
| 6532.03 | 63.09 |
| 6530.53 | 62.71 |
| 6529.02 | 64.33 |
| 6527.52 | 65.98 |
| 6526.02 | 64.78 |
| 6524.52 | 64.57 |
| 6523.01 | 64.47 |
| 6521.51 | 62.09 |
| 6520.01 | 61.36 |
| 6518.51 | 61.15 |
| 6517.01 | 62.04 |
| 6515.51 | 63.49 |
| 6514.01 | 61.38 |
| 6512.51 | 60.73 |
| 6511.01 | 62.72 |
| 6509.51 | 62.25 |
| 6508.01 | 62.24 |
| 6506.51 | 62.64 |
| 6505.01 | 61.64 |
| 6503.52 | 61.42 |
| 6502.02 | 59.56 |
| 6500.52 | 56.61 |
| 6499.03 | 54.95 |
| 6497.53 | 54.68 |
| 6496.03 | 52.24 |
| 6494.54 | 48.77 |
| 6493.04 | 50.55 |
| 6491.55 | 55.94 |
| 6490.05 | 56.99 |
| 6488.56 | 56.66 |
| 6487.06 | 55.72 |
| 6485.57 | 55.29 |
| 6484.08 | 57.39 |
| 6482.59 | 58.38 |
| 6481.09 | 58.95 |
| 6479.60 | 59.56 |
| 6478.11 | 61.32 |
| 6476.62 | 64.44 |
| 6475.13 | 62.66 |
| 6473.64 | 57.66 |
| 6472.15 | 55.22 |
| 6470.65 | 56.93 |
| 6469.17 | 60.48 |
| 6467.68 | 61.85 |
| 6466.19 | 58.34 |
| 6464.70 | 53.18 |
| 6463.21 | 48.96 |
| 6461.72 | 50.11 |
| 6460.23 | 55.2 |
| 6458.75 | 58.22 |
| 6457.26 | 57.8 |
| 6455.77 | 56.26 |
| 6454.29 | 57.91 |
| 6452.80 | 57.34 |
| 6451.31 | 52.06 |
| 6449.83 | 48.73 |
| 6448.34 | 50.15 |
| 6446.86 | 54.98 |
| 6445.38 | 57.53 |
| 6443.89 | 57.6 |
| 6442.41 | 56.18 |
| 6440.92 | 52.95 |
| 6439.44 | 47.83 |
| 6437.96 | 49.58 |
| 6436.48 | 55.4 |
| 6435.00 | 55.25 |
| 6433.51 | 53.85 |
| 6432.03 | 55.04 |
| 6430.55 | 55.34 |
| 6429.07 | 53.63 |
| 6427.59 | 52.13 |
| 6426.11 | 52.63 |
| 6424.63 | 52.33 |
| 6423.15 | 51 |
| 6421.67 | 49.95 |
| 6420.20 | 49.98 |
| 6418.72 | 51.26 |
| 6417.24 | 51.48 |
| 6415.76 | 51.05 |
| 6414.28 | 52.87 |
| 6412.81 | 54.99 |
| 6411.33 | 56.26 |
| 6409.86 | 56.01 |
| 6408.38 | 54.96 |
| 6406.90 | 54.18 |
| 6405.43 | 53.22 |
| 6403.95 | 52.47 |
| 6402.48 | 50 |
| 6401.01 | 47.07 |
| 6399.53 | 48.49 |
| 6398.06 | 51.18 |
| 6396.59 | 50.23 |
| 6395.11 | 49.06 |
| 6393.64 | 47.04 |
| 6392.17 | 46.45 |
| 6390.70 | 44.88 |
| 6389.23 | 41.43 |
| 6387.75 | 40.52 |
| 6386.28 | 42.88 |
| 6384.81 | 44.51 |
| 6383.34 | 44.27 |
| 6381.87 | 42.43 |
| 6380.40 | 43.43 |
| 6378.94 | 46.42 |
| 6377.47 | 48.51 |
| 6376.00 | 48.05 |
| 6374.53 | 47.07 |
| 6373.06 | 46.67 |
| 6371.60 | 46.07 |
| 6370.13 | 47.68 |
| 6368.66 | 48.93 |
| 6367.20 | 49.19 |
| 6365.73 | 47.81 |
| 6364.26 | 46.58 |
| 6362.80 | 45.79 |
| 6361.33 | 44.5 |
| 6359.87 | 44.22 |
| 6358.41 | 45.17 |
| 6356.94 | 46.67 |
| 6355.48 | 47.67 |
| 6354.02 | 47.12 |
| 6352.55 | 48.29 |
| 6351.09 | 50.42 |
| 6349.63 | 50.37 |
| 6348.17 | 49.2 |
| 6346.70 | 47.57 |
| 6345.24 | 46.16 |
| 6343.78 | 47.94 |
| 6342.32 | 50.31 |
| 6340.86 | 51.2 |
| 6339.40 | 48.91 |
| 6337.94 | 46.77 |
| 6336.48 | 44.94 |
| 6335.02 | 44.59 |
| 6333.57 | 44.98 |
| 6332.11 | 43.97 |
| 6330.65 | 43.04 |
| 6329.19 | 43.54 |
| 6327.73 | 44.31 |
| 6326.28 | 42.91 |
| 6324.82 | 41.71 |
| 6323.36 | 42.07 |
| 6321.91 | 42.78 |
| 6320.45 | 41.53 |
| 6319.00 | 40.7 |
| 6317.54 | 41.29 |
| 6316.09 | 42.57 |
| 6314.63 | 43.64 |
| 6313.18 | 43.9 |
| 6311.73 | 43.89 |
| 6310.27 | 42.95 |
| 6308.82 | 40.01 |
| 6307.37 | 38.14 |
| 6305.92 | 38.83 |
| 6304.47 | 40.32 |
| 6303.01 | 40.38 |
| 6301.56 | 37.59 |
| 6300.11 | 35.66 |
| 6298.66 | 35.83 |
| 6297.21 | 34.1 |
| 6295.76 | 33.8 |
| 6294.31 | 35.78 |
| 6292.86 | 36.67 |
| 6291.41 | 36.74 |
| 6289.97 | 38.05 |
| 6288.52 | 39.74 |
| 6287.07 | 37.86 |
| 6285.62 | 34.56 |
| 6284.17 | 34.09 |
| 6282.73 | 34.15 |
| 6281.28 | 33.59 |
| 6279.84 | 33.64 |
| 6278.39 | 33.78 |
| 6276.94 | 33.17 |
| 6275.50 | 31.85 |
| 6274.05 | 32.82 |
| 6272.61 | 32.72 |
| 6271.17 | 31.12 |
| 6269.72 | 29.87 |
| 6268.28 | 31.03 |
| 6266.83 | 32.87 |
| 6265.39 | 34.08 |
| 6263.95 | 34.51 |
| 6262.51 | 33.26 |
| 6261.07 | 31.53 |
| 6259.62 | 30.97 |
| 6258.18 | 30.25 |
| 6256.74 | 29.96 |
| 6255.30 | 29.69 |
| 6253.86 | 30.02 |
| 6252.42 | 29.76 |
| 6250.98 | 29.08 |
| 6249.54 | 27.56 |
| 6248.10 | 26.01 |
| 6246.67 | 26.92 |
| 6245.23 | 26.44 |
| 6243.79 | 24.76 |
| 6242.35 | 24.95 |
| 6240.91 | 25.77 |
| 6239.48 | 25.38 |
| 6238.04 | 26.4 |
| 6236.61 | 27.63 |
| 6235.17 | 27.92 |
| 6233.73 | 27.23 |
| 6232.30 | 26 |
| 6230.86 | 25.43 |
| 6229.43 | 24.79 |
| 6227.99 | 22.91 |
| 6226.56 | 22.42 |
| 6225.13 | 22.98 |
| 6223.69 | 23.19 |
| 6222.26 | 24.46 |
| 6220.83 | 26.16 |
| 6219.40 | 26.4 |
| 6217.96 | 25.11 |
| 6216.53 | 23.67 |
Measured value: 0.75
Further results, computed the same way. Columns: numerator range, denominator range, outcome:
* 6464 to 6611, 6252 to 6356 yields 1.53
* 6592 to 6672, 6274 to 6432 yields 1.18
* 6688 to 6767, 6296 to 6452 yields 0.89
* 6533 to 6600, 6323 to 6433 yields 1.27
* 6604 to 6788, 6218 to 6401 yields 1.20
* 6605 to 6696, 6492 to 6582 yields 0.82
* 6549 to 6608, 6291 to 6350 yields 1.40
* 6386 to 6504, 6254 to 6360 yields 1.36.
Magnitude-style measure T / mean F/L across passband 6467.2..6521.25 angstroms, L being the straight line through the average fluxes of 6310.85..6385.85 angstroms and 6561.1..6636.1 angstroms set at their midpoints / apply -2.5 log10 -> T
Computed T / -0.12 mag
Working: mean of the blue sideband 45.7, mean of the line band 58.8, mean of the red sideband 57.2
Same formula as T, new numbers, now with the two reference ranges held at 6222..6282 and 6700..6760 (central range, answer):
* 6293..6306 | -0.22 mag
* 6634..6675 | -0.25 mag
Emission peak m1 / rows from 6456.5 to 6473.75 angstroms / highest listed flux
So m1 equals 61.85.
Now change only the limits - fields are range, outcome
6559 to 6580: 65.53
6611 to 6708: 59.77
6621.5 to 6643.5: 55.39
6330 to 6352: 51.2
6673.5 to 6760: 49.71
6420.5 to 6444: 57.6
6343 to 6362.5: 50.42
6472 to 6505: 64.44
